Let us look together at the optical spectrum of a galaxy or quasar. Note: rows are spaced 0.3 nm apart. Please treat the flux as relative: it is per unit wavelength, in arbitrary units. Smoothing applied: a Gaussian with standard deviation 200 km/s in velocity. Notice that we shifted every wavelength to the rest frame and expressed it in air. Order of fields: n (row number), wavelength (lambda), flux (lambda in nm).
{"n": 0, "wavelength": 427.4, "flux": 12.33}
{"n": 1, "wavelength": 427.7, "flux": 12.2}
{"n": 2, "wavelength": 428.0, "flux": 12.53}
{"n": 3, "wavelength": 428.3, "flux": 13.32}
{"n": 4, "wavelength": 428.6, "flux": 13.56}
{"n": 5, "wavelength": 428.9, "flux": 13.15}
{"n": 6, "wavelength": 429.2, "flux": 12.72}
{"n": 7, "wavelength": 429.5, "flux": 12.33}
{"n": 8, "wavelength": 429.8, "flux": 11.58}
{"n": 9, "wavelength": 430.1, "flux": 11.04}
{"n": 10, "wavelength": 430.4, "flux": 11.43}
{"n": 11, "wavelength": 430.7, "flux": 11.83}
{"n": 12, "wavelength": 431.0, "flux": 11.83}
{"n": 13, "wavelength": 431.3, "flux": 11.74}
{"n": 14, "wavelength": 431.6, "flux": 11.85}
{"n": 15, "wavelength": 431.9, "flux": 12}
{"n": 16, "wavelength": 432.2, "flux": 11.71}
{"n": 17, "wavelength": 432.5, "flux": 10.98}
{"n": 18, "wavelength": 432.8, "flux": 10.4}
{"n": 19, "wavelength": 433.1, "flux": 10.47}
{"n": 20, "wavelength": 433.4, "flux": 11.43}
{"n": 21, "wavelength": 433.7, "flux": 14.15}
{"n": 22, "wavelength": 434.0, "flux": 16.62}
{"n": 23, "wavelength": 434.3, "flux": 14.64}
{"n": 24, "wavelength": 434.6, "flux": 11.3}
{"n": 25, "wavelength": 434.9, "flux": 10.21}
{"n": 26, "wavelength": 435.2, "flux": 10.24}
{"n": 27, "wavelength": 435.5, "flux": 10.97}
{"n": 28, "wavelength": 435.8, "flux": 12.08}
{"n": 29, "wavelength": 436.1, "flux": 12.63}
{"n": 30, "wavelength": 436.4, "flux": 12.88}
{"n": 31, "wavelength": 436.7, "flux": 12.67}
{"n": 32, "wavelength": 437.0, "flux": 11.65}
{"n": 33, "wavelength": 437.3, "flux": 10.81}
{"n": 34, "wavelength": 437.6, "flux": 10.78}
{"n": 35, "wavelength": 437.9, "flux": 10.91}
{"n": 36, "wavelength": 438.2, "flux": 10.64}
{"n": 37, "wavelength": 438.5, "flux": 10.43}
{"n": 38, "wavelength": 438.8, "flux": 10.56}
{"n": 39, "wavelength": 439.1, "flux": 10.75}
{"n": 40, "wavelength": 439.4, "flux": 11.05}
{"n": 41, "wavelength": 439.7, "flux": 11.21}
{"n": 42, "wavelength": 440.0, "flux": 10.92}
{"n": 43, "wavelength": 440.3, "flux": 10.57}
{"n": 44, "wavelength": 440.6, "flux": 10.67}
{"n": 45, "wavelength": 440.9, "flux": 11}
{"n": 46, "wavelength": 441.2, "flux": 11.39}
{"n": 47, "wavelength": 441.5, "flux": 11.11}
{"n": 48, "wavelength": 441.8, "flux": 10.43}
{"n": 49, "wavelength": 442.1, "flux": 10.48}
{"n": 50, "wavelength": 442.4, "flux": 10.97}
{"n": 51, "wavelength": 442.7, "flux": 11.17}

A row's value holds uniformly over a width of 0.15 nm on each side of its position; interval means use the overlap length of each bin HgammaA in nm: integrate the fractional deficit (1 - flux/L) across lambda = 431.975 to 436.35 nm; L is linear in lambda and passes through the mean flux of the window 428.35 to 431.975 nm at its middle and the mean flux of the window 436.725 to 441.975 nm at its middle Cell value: -0.16 nm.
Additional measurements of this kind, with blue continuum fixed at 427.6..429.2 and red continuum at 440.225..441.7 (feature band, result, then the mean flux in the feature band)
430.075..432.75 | 0.19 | 11.6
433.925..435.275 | -0.06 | 12.5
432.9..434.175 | -0.10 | 13.1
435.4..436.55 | -0.04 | 12.2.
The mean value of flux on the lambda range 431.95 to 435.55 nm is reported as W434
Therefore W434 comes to 12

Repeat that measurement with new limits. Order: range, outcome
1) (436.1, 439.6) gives 11.3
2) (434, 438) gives 11.9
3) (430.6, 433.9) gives 11.7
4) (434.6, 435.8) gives 10.8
